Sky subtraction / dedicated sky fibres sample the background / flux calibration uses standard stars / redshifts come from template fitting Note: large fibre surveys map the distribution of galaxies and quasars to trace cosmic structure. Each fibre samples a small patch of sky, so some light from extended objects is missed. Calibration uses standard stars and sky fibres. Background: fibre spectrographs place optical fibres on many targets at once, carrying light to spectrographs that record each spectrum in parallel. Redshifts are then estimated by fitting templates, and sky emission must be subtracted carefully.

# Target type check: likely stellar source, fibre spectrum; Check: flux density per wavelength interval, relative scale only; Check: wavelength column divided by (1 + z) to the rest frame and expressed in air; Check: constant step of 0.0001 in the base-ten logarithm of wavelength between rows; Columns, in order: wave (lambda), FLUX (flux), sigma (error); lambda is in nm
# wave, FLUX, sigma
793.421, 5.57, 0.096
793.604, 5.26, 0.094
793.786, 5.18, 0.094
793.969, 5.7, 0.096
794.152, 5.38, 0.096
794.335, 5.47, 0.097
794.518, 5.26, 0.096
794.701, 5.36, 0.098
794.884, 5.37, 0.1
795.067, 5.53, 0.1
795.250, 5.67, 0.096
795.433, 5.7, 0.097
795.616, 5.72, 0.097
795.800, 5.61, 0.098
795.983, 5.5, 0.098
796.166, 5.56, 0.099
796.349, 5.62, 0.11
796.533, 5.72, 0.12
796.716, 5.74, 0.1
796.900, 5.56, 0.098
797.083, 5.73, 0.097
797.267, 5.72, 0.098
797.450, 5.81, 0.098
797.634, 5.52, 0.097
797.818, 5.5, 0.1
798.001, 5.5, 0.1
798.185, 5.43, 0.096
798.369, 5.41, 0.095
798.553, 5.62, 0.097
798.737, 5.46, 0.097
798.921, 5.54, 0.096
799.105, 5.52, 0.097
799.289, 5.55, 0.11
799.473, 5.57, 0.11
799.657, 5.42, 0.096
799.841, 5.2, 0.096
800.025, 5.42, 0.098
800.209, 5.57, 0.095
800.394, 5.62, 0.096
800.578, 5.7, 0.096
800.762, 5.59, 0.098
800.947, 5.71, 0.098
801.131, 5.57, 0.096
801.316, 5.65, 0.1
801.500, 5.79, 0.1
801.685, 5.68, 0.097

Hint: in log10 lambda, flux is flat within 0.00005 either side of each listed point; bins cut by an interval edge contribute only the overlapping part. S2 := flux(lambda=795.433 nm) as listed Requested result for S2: 5.7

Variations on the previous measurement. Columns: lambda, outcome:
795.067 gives 5.53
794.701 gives 5.36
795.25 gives 5.67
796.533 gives 5.72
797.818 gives 5.5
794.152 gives 5.38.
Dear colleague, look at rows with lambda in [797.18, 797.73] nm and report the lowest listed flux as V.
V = 5.52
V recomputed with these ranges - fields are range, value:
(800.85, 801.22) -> 5.57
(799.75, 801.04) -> 5.2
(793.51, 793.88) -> 5.18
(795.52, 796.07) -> 5.5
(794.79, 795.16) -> 5.37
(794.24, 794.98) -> 5.26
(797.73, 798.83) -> 5.41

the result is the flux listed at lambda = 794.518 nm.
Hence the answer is 5.26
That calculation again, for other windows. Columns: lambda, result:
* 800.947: 5.71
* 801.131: 5.57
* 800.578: 5.7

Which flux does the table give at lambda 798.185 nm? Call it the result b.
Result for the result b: 5.43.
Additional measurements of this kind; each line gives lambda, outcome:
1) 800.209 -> 5.57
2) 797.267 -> 5.72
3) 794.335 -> 5.47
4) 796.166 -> 5.56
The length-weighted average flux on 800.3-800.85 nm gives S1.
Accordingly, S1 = 5.64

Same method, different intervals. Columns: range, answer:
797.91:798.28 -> 5.46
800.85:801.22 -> 5.64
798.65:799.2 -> 5.51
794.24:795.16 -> 5.4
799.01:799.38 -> 5.54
